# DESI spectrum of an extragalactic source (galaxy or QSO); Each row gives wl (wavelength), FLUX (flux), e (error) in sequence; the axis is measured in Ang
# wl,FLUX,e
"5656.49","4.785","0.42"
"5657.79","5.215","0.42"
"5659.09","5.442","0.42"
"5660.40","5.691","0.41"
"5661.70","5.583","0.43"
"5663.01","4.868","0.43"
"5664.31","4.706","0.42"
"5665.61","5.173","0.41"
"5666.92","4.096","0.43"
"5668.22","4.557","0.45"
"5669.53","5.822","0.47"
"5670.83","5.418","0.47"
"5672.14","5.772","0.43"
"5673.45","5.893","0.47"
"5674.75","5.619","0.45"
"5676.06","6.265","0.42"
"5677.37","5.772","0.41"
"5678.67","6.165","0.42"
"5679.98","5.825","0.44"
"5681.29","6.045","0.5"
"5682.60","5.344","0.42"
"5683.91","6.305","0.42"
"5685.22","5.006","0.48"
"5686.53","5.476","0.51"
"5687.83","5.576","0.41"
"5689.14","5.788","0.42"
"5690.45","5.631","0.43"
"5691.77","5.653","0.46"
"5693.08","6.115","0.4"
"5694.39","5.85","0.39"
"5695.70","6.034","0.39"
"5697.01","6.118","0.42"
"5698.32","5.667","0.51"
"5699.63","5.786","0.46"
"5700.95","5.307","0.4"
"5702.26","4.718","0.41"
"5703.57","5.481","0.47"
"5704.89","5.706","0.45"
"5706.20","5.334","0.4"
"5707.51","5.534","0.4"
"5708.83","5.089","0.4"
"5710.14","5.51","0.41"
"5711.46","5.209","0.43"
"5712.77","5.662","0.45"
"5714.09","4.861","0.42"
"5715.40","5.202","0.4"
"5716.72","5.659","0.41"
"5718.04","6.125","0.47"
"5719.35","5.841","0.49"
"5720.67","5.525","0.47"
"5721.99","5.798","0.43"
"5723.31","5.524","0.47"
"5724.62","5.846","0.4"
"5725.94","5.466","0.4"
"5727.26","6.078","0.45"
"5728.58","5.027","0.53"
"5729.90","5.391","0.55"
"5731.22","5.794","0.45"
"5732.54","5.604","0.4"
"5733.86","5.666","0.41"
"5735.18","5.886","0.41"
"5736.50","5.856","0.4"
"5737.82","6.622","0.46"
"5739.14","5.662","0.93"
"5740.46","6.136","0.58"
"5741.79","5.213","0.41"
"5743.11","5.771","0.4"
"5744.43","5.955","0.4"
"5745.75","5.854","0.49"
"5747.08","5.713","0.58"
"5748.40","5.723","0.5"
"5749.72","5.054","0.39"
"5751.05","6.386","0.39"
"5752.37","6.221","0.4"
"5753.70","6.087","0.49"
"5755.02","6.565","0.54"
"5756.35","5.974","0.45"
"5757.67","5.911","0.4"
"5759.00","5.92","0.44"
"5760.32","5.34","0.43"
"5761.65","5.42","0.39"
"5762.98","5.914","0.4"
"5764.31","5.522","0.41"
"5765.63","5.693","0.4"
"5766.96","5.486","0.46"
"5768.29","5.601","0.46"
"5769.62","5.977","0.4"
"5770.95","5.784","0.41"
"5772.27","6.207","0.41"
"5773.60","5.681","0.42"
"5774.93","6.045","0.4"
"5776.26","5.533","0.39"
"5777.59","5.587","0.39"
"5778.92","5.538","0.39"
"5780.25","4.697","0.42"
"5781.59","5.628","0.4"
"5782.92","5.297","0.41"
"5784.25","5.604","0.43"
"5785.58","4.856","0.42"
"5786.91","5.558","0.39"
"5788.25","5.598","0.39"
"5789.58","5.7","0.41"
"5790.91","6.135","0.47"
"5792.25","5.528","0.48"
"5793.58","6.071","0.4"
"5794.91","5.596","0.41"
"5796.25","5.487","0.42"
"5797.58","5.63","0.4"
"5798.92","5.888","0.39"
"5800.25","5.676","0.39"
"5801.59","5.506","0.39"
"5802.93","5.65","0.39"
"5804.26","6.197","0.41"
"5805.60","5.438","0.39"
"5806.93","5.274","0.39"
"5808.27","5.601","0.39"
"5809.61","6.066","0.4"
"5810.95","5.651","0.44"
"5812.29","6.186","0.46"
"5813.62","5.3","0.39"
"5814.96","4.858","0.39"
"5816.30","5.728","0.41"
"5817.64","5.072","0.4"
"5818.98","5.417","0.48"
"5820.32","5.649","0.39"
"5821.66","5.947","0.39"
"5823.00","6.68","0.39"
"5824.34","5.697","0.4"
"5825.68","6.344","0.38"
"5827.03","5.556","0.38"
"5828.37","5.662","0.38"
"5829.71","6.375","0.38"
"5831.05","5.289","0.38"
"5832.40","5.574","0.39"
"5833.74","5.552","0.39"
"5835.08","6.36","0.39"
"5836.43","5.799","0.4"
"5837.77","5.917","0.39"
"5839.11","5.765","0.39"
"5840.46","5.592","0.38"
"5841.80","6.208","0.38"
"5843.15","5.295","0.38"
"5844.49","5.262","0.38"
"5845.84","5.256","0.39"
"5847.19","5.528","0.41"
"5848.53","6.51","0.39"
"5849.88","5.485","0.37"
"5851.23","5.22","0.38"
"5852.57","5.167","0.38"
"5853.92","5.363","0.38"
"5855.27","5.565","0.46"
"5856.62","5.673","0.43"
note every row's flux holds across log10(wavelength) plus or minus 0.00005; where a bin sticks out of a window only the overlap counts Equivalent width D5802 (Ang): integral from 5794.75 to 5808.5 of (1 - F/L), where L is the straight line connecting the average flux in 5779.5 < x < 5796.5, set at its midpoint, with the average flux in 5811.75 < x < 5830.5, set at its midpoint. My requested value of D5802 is -0.1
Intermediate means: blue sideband 5.52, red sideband 5.74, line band 5.63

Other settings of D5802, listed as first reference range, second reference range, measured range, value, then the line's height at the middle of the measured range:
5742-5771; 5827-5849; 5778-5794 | 0.7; 5.78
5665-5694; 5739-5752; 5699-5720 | 0.9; 5.68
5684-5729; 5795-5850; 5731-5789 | -1.0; 5.64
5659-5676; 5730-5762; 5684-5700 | -0.8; 5.47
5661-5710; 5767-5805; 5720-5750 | -0.6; 5.6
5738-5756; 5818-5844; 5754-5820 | 2.3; 5.85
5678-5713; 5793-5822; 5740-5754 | -0.5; 5.63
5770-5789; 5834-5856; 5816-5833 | -0.5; 5.61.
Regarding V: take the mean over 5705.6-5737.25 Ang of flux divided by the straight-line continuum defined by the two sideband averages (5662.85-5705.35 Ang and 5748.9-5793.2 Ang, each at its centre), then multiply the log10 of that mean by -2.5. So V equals 0.012 mag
